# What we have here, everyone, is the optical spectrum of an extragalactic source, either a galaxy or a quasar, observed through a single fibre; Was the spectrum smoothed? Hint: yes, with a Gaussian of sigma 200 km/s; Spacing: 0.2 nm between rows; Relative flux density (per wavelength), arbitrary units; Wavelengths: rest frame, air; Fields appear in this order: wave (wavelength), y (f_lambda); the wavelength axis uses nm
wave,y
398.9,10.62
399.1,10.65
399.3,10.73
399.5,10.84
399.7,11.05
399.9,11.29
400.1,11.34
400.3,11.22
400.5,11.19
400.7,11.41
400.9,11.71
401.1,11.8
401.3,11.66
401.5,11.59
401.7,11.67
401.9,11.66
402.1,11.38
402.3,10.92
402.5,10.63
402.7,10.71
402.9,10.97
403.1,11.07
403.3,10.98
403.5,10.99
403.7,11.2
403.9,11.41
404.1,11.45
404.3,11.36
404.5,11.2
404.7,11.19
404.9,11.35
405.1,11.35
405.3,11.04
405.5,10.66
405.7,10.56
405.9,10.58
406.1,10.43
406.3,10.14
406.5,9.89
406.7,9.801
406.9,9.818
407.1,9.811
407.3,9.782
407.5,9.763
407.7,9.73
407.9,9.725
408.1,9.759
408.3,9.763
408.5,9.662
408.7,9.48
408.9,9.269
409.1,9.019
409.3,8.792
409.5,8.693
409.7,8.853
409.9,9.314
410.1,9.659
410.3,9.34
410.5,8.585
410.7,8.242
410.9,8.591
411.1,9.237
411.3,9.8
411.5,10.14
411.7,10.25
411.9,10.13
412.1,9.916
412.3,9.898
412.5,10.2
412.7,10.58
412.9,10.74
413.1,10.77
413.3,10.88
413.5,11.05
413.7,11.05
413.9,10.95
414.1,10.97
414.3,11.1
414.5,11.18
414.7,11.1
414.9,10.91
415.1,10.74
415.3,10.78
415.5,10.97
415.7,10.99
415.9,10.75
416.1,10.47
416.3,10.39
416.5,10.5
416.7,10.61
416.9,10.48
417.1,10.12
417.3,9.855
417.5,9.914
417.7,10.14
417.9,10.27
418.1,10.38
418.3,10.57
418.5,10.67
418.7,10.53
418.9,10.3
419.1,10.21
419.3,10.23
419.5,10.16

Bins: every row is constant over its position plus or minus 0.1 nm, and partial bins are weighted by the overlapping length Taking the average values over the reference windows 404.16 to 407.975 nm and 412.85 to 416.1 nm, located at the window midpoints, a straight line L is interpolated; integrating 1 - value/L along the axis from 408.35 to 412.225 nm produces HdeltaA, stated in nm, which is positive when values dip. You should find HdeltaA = 0.494 nm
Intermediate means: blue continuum 10.4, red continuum 10.9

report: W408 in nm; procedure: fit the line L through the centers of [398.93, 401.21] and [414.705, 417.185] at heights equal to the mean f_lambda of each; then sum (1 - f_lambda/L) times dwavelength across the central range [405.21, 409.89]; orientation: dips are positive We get 0.50 nm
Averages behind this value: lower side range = 11.2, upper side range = 10.7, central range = 9.77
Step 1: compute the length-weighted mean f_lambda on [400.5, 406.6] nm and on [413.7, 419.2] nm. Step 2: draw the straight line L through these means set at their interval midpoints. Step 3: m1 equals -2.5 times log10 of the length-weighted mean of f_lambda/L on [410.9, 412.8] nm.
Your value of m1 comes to 0.09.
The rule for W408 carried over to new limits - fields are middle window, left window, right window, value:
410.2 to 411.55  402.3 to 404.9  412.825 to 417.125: 0.22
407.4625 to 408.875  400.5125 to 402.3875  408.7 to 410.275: -0.02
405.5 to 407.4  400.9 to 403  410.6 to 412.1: 0.06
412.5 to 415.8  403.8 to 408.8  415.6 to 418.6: -0.16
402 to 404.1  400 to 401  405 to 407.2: -0.03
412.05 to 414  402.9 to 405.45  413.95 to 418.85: 0.03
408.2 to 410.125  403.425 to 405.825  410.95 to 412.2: 0.20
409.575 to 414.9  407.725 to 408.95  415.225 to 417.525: -0.02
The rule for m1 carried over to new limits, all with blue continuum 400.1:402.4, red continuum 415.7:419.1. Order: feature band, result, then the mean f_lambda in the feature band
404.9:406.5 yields 0.050 mag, 10.7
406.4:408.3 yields 0.133 mag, 9.79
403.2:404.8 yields 0.006 mag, 11.2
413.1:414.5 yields -0.037 mag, 11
